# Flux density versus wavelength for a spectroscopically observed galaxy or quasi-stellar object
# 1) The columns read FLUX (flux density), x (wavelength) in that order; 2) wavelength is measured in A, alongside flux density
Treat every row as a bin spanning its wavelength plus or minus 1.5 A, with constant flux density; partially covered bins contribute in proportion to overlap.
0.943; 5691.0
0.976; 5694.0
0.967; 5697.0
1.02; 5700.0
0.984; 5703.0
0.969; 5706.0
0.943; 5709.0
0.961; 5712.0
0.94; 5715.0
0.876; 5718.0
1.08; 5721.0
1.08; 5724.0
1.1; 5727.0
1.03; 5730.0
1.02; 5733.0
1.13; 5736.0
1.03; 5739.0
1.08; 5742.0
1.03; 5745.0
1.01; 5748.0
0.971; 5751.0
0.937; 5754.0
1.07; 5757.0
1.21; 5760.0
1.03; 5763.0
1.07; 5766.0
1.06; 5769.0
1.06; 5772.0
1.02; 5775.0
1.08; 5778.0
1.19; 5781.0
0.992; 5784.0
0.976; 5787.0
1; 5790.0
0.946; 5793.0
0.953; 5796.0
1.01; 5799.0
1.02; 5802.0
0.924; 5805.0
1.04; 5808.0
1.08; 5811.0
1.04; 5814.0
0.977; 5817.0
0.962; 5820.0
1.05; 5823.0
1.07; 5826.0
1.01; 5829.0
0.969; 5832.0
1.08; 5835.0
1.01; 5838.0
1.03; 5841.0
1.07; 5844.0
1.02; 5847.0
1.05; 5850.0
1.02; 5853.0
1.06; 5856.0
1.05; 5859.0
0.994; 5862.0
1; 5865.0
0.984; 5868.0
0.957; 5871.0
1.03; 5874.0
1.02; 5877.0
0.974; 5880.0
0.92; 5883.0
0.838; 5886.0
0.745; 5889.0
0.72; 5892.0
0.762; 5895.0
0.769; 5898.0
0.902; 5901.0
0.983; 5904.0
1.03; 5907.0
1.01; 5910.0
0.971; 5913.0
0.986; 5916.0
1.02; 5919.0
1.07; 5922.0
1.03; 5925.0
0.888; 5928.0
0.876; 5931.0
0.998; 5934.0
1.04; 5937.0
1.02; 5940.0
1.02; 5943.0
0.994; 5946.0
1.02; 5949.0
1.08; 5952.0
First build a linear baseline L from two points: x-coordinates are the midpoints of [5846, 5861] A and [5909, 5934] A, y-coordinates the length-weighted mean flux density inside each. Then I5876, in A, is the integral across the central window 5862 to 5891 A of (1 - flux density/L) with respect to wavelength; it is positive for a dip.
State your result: 2.29 A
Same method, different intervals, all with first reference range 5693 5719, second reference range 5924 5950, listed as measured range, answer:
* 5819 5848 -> -1.6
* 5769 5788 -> -1.7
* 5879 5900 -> 3.5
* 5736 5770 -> -2.9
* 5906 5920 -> -0.3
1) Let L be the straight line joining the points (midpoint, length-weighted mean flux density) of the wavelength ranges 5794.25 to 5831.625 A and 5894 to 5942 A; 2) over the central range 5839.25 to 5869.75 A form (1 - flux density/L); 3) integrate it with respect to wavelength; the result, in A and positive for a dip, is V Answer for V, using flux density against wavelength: -1.11 A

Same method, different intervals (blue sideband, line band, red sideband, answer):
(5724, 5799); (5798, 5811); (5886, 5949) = 0.08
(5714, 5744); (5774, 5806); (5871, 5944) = -0.18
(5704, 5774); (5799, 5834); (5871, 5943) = -0.88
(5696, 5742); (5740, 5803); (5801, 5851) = -1.04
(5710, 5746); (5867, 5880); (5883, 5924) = -0.91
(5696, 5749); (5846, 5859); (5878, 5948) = -1.04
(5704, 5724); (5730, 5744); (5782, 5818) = -1.16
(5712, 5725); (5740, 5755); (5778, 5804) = -0.17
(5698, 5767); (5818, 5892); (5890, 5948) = -1.08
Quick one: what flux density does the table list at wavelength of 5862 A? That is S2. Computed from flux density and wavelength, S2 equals 0.994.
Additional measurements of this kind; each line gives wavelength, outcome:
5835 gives 1.08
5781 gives 1.19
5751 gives 0.971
